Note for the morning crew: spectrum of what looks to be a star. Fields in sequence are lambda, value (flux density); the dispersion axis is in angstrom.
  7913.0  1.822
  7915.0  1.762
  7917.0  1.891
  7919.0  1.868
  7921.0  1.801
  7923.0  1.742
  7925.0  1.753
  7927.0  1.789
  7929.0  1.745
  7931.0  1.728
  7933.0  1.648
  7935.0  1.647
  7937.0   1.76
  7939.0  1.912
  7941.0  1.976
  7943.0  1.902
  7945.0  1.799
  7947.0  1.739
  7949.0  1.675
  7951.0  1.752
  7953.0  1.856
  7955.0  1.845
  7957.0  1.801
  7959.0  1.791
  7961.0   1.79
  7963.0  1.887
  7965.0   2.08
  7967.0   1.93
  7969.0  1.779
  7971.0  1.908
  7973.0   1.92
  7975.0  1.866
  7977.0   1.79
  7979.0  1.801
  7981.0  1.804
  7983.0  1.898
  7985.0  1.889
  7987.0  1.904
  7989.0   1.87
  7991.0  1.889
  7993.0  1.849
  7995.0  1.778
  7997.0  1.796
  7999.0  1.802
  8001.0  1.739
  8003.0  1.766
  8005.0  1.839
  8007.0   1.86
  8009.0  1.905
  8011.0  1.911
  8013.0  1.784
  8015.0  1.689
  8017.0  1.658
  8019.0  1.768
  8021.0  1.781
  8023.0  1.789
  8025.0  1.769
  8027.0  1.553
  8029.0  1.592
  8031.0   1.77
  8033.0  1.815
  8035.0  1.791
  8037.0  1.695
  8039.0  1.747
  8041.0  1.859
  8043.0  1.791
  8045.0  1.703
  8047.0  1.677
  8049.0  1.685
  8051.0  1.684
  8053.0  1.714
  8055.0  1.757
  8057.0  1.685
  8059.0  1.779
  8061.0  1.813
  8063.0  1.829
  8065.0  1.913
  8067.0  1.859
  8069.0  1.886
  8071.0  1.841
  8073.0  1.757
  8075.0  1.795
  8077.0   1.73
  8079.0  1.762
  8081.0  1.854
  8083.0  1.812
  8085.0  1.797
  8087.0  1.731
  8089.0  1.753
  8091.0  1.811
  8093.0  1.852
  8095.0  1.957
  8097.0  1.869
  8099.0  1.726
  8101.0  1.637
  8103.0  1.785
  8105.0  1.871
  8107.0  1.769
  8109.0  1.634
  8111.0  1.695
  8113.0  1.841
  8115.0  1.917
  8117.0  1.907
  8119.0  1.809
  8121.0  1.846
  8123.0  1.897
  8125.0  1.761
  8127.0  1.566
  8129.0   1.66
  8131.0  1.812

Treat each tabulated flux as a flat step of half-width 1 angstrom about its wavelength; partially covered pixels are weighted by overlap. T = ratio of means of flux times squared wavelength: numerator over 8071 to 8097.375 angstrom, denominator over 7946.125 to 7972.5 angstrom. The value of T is 1.0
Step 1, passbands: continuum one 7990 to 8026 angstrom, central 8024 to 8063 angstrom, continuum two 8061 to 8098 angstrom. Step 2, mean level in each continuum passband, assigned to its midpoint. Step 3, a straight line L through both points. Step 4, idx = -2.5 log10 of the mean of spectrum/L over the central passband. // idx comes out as 0.05 mag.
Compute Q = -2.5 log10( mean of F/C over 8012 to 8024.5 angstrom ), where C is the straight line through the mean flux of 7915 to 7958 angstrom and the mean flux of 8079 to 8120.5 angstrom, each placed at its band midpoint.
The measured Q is 0.031 mag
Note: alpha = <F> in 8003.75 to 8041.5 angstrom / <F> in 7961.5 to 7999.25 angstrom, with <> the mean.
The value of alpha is 0.9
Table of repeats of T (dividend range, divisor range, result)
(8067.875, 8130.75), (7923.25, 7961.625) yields 1.04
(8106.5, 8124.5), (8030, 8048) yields 1.05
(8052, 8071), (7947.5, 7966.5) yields 1.01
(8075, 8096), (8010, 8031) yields 1.06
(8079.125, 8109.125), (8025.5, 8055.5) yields 1.06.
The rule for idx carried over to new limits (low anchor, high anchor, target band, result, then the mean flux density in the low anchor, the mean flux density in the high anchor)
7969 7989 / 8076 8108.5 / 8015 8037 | 0.07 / 1.86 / 1.79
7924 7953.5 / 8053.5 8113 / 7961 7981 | -0.06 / 1.78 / 1.79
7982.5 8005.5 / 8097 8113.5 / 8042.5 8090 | 0.00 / 1.83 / 1.75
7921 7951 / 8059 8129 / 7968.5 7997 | -0.04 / 1.77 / 1.8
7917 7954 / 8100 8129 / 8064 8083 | -0.03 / 1.79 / 1.78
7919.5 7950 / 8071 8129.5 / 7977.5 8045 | -0.01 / 1.78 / 1.79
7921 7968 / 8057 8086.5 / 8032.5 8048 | 0.03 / 1.81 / 1.81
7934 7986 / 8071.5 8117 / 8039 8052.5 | 0.05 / 1.84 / 1.79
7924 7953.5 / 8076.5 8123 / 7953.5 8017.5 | -0.03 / 1.78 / 1.8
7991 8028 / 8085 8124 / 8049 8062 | 0.04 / 1.78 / 1.81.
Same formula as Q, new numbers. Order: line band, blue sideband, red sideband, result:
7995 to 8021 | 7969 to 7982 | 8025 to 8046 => -0.005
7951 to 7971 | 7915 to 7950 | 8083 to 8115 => -0.043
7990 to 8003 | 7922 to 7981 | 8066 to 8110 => 0.001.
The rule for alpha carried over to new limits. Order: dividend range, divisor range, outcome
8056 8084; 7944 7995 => 0.98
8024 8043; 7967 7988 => 0.93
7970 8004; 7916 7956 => 1.03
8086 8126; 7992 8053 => 1.02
